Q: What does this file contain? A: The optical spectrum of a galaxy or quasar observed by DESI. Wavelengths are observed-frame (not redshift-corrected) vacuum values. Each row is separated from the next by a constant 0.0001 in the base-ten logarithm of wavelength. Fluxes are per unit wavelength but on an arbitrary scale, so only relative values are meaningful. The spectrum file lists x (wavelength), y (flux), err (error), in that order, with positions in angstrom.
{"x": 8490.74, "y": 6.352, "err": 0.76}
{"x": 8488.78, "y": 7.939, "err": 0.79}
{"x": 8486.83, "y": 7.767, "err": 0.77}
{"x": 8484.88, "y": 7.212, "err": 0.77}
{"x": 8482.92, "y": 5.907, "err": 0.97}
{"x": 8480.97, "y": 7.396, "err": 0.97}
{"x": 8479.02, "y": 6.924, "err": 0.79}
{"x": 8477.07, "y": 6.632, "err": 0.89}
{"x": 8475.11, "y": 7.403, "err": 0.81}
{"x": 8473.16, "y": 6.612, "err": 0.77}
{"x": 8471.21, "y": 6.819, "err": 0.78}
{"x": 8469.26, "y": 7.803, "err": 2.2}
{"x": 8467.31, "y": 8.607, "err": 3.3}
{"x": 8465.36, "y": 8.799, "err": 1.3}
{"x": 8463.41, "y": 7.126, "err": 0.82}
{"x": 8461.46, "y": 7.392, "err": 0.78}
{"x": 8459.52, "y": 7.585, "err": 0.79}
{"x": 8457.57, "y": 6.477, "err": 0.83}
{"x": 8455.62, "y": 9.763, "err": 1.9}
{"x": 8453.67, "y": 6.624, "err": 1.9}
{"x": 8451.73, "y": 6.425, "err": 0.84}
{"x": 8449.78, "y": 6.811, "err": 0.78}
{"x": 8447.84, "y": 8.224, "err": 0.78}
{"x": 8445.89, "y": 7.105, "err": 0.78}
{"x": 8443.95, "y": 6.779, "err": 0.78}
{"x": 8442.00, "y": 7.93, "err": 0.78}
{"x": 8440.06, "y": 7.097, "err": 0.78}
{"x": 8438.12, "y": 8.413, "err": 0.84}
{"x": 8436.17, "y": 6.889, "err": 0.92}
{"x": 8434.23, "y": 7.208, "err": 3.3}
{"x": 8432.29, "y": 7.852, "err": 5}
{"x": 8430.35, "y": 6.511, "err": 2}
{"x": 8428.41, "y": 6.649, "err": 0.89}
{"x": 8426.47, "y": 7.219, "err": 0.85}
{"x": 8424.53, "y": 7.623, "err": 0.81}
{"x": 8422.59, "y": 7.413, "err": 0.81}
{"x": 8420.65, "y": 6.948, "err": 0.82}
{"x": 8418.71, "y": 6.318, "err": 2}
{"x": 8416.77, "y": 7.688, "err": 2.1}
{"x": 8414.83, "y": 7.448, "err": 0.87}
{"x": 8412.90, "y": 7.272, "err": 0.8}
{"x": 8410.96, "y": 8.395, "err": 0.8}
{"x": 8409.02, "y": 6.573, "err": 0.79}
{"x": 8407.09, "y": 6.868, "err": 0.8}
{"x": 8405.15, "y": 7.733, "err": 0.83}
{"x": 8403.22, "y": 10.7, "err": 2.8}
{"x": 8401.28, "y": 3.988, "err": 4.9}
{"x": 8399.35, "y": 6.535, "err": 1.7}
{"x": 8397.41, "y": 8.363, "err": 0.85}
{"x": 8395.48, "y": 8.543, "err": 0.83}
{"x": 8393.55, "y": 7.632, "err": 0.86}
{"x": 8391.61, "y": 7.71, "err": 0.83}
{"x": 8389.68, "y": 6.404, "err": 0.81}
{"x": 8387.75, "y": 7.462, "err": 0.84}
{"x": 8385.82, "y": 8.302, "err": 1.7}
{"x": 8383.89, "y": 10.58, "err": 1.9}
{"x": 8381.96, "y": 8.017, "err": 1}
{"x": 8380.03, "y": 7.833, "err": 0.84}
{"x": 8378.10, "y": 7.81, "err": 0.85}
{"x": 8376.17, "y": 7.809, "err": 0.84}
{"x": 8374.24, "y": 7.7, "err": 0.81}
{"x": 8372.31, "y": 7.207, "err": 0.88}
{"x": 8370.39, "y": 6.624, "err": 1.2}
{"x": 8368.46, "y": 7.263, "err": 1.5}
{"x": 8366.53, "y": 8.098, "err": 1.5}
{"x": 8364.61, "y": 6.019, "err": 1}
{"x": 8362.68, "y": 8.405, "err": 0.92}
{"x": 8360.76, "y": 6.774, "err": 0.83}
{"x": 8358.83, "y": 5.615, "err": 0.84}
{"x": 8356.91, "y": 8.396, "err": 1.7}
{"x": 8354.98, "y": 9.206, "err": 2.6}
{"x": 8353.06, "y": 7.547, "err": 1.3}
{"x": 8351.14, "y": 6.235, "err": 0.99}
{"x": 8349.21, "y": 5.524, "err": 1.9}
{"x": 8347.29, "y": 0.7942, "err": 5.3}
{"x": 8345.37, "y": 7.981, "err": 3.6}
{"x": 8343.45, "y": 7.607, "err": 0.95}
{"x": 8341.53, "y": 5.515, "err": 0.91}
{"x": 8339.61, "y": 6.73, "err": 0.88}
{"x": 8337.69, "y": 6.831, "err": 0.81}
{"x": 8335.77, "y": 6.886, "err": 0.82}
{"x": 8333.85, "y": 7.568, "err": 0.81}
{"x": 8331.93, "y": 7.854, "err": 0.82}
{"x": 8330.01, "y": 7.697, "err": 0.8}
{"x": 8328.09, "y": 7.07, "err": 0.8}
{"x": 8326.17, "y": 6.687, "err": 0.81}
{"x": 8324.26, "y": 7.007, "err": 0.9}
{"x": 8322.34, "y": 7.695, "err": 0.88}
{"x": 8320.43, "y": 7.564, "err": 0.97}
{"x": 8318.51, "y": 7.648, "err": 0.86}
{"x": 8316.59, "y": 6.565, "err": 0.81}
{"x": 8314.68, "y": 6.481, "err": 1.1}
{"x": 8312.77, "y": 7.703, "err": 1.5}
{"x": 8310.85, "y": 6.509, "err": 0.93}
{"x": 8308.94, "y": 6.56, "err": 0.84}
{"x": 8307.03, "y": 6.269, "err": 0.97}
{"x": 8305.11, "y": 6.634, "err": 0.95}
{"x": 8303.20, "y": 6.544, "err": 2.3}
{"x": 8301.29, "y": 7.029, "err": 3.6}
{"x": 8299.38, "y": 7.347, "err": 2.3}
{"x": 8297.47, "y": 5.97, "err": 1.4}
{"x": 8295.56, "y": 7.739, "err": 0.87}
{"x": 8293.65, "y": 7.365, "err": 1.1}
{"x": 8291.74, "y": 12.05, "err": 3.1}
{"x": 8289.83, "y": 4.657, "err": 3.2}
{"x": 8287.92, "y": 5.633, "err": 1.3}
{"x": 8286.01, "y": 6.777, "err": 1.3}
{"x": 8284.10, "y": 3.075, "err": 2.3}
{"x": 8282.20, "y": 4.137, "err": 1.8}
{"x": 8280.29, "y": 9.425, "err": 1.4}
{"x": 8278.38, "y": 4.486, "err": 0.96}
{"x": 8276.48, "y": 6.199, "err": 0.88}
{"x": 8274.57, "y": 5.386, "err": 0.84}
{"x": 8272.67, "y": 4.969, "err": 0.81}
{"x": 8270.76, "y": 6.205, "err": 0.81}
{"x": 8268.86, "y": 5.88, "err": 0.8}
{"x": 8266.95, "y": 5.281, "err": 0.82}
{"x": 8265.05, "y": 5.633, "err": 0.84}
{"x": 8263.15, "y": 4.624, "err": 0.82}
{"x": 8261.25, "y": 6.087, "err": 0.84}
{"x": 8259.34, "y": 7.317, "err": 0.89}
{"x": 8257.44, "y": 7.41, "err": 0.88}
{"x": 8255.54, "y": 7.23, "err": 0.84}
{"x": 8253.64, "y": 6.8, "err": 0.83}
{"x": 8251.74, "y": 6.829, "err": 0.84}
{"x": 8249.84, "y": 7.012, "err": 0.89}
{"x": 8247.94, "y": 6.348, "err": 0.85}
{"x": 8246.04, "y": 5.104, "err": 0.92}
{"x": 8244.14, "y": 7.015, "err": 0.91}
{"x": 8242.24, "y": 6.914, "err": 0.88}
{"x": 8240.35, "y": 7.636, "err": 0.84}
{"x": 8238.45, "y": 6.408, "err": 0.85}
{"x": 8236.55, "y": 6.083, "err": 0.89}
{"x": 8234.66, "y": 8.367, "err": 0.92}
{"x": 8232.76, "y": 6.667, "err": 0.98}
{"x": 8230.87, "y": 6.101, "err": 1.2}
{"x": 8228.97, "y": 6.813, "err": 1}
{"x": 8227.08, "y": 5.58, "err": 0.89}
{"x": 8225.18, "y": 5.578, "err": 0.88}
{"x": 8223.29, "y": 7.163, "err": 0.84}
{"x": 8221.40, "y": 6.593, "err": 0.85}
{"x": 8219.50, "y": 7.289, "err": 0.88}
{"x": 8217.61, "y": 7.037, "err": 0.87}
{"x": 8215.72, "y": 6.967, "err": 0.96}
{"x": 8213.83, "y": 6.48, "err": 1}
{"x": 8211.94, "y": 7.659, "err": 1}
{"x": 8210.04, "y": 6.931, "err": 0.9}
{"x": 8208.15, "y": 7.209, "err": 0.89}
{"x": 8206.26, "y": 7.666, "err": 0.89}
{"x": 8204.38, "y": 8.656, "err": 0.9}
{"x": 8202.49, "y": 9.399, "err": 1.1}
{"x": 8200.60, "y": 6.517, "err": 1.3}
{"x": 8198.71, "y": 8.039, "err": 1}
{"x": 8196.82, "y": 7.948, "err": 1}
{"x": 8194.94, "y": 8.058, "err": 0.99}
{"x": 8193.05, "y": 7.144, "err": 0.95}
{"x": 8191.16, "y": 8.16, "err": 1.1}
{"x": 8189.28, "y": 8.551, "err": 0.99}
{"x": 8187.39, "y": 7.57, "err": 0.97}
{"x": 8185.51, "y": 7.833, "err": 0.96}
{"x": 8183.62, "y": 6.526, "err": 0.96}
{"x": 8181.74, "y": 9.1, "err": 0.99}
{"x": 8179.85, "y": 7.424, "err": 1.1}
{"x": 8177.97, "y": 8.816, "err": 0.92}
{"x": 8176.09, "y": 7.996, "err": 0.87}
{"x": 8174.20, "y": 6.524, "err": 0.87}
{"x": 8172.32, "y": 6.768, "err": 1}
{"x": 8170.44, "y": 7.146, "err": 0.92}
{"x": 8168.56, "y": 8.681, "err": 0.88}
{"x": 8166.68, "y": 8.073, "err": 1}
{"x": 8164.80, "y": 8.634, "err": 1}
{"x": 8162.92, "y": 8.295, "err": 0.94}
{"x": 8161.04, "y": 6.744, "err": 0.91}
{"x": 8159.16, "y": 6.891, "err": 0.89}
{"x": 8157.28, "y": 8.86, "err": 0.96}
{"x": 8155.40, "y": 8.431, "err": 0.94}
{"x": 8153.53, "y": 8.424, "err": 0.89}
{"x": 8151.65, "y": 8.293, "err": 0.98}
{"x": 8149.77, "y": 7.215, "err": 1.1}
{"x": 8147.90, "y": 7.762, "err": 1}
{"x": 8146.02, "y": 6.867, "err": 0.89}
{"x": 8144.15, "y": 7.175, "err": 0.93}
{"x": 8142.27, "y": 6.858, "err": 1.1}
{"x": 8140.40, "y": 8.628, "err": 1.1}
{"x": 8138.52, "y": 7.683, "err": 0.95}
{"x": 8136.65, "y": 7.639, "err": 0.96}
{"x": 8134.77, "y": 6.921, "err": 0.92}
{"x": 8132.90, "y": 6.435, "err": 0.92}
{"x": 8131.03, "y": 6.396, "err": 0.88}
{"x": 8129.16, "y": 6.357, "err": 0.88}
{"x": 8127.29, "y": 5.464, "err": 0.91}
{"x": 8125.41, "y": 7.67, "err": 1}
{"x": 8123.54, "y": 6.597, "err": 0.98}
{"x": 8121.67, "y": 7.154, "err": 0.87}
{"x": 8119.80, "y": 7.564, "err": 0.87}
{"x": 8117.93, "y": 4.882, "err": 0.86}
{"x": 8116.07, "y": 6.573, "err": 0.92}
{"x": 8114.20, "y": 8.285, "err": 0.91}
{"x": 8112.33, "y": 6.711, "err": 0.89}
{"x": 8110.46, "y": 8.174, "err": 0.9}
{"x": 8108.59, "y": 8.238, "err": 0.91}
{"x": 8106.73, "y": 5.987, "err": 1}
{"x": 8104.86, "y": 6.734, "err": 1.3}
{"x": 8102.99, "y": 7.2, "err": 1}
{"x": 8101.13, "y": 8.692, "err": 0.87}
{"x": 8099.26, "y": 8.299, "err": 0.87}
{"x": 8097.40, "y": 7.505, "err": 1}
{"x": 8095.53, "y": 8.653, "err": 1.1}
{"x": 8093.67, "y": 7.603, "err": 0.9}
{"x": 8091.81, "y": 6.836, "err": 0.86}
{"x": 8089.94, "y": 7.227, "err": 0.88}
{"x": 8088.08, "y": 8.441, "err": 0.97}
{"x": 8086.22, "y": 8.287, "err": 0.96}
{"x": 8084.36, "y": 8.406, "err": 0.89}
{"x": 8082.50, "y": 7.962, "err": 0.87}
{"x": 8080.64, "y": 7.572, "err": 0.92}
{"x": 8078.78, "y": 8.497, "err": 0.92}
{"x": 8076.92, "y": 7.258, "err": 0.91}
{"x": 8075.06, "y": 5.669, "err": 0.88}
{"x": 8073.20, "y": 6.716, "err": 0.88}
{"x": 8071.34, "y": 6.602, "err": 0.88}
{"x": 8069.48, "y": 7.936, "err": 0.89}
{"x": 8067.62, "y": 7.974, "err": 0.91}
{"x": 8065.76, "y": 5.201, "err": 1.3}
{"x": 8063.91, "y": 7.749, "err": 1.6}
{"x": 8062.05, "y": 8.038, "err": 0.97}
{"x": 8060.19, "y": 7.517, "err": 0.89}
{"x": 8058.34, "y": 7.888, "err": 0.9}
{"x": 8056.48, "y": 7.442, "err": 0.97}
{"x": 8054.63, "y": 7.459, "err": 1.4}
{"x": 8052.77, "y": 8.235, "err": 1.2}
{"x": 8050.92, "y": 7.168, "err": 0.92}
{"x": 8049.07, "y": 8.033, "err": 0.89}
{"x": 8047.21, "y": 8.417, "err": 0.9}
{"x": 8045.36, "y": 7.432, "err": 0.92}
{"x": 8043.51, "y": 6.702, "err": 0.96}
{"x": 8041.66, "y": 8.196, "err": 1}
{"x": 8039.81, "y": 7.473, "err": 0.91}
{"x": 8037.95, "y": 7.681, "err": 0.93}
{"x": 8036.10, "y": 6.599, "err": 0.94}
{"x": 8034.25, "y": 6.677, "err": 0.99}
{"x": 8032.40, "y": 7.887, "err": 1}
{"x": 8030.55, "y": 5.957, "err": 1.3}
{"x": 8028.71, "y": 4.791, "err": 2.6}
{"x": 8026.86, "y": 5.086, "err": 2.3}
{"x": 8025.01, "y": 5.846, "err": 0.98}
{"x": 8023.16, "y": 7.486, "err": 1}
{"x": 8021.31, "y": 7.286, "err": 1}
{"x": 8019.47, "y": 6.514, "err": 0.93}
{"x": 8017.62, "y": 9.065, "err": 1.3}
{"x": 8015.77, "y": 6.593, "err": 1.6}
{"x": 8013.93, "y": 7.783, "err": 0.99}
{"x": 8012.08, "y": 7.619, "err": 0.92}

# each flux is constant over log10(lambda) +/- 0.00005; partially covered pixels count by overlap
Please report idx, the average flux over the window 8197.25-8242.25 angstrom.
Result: 7.09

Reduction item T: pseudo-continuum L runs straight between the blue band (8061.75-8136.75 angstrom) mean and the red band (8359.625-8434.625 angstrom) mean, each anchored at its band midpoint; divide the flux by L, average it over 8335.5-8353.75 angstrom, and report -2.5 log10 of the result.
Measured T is 0.21 mag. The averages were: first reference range 7.26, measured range 6.12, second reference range 7.47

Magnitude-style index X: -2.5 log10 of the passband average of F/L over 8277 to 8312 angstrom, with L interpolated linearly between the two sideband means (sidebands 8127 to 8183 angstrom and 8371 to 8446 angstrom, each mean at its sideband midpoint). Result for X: 0.15 mag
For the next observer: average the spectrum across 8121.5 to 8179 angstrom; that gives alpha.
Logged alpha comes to 7.47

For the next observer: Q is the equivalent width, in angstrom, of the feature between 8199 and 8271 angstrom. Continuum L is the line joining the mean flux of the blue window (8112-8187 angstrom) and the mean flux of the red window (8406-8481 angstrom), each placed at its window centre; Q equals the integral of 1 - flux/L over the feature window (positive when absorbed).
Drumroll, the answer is 6.1 angstrom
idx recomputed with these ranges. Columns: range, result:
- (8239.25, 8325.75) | 6.55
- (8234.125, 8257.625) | 6.81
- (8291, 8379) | 7.08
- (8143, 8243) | 7.46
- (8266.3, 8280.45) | 5.8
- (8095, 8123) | 7.35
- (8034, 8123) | 7.45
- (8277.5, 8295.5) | 6.47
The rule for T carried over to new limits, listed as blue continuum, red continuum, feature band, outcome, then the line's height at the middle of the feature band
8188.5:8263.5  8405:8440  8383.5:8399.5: -0.100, 7.23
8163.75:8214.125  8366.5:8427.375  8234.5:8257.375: 0.140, 7.72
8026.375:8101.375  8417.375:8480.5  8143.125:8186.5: -0.053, 7.39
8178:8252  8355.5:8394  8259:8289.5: 0.288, 7.36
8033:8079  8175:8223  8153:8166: -0.064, 7.57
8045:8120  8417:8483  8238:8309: 0.153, 7.39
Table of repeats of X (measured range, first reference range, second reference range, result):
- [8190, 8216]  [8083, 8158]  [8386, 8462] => -0.036 mag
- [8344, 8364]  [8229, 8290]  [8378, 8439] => 0.062 mag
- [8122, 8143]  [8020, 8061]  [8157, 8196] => 0.090 mag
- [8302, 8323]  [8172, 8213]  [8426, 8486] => 0.095 mag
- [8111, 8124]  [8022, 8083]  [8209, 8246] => 0.024 mag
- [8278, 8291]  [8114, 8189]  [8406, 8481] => 0.299 mag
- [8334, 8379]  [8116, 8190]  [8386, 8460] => 0.071 mag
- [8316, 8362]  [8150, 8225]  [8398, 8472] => 0.091 mag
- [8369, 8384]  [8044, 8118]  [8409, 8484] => -0.062 mag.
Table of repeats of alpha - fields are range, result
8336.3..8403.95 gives 7.24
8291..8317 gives 7.17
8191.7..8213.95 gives 7.69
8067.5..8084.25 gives 7.37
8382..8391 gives 8.16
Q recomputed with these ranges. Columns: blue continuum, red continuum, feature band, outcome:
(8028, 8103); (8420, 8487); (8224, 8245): 2.1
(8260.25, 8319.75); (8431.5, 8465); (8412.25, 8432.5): 0.3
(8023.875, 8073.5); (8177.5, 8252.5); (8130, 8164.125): -1.6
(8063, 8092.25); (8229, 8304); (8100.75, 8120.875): 0.3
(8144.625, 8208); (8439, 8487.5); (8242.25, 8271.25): 5.1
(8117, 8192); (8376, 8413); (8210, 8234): 2.7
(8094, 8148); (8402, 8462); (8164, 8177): -0.8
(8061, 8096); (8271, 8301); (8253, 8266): 0.1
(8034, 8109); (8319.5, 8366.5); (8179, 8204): -2.2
